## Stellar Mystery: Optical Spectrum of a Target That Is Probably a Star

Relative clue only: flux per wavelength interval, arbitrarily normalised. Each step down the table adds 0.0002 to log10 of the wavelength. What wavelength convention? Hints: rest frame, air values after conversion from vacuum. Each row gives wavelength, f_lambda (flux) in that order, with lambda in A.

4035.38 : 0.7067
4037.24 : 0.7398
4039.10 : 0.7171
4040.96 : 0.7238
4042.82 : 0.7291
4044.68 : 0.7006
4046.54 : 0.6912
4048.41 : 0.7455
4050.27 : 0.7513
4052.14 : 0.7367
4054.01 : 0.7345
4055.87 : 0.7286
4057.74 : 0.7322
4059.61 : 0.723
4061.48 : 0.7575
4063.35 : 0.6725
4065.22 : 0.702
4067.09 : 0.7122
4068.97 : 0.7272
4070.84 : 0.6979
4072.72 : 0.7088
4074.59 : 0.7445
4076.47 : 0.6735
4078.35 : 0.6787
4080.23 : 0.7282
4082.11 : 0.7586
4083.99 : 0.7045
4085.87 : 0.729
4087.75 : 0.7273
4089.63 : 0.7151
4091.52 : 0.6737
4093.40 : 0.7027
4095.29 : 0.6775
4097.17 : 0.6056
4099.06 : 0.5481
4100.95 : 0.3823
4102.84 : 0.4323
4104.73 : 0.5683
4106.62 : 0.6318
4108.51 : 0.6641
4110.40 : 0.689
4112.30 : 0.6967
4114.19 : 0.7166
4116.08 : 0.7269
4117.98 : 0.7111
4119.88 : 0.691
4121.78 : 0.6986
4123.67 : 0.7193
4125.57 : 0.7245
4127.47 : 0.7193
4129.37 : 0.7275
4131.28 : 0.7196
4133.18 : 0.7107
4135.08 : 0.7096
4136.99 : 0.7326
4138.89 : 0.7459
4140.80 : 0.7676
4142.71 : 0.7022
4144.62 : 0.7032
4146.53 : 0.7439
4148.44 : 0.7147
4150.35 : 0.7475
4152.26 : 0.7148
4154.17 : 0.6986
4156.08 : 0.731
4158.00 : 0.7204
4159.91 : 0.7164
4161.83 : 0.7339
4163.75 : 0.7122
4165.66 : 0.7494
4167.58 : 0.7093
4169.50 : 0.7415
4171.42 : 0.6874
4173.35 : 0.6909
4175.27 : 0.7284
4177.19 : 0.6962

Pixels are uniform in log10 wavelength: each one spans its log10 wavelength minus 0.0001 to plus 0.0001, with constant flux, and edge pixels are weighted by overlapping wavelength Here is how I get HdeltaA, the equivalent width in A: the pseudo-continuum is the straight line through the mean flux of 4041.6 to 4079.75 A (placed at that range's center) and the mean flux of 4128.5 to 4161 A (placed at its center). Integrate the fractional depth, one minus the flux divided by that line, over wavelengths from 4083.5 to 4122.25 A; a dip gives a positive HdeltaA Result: 3.76 A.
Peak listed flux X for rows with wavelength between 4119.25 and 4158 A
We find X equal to 0.7676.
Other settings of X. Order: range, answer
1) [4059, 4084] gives 0.7586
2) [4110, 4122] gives 0.7269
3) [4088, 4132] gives 0.7275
